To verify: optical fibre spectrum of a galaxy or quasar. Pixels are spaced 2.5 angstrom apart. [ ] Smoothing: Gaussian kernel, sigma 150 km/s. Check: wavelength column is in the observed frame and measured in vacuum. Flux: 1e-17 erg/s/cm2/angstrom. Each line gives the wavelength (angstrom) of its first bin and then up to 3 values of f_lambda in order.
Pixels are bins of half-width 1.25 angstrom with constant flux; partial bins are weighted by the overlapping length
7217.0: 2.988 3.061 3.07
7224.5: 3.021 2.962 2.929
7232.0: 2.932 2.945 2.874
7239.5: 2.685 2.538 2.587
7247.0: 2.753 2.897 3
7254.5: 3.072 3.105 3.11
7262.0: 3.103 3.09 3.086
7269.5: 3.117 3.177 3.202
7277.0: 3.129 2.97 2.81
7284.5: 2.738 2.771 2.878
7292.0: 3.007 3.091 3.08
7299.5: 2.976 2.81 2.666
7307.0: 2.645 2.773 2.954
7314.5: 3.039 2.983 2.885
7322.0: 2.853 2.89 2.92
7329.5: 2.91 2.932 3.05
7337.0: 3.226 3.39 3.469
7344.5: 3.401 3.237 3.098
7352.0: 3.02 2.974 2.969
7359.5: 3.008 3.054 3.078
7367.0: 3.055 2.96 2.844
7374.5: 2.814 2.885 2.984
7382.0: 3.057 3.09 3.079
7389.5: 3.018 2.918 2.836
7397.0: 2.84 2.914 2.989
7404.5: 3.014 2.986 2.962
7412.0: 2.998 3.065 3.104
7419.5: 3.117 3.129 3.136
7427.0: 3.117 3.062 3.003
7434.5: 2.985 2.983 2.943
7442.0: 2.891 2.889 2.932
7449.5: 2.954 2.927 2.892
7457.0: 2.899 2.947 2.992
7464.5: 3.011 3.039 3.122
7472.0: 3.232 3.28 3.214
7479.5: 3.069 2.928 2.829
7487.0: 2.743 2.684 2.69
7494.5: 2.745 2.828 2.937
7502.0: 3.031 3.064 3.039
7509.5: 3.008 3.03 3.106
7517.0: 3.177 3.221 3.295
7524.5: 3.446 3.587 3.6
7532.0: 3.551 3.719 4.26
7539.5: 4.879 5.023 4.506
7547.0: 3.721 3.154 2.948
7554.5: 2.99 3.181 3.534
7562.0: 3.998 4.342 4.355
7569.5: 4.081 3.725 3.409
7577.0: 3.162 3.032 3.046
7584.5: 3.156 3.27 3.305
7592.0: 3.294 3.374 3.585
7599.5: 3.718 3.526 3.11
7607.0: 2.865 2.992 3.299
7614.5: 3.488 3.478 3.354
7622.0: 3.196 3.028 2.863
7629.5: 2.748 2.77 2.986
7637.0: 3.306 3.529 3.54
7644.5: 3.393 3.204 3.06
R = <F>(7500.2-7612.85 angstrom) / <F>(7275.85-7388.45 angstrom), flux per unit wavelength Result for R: 1.16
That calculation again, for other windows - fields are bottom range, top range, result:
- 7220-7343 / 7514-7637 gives 1.17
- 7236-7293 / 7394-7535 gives 1.03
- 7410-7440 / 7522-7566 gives 1.24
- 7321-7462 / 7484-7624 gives 1.12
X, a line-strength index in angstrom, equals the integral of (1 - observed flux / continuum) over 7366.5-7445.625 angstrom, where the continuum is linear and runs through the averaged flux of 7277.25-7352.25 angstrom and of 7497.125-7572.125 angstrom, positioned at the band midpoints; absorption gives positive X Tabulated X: 5.8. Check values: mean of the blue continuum 2.98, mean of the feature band 2.99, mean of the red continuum 3.57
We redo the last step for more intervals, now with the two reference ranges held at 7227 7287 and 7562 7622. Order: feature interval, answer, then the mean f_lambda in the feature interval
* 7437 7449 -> 1.1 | 2.92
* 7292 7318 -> 1.0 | 2.91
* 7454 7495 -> 3.8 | 2.96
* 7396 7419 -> 1.3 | 2.99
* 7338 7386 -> 0.4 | 3.07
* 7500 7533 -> 1.0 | 3.23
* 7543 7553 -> -0.8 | 3.63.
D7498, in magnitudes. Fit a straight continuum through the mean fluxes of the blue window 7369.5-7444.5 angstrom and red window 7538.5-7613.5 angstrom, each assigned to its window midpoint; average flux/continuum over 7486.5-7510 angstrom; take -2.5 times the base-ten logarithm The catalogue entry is 0.146 mag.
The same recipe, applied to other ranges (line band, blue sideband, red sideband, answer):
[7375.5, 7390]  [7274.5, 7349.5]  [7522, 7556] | 0.08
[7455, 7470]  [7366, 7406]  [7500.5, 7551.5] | 0.10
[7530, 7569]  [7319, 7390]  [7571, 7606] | -0.18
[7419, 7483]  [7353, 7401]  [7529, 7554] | 0.12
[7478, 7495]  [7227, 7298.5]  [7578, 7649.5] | 0.11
